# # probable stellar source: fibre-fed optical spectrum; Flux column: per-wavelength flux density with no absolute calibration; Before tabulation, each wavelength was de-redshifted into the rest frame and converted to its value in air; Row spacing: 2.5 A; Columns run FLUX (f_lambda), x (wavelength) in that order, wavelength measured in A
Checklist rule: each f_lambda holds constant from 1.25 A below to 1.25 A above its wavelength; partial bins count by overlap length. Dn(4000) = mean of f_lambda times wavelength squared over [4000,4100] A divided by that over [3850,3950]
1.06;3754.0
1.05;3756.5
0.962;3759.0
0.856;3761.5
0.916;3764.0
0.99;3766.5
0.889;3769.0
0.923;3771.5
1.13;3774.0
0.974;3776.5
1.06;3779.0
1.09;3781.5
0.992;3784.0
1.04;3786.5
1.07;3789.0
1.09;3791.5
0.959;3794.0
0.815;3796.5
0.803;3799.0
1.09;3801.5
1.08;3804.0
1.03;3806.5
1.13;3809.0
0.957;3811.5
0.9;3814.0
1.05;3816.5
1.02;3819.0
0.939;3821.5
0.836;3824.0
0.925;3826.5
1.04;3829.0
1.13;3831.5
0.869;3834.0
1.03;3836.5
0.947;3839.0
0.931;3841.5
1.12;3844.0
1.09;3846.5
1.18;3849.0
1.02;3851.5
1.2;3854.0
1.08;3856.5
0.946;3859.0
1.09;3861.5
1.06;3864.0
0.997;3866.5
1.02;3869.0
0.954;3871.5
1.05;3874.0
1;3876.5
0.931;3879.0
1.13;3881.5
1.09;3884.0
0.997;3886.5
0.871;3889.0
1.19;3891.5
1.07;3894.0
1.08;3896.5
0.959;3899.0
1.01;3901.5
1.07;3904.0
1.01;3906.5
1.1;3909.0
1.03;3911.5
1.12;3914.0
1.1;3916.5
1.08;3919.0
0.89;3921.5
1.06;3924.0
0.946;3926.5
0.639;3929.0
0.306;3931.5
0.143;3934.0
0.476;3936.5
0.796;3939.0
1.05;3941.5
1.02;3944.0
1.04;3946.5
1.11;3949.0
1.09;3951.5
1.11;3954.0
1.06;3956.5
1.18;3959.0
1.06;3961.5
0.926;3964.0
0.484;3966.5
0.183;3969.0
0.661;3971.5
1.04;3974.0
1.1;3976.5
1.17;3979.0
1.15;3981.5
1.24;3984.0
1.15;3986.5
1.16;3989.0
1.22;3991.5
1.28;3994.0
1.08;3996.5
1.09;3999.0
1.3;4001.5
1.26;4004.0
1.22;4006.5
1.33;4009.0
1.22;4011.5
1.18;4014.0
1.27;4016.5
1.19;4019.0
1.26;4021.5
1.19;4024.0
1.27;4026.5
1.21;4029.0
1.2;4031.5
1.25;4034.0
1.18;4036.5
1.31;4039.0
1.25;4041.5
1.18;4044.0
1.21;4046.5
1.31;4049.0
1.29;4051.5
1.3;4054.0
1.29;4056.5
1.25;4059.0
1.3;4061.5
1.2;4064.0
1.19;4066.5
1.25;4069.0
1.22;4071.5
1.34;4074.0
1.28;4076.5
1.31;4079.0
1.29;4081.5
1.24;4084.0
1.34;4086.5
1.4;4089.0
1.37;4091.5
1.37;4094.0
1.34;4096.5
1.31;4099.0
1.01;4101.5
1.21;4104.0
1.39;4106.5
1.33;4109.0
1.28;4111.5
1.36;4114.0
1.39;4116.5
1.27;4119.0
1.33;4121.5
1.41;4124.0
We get 1.4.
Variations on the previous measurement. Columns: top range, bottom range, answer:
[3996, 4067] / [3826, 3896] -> 1.30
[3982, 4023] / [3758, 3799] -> 1.39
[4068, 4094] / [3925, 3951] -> 1.83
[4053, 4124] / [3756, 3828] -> 1.53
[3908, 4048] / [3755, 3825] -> 1.17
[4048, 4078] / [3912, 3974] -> 1.56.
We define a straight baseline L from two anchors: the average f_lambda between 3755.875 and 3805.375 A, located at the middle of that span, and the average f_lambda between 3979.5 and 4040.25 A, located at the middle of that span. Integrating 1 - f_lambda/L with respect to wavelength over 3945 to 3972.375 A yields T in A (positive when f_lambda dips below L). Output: 6.1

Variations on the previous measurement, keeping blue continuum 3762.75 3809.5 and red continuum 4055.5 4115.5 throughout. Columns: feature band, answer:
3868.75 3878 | 0.7 A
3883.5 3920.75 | 2.1 A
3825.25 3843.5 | 1.0 A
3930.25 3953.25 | 7.3 A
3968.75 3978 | 2.8 A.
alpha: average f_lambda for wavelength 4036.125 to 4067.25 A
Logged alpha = 1.25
